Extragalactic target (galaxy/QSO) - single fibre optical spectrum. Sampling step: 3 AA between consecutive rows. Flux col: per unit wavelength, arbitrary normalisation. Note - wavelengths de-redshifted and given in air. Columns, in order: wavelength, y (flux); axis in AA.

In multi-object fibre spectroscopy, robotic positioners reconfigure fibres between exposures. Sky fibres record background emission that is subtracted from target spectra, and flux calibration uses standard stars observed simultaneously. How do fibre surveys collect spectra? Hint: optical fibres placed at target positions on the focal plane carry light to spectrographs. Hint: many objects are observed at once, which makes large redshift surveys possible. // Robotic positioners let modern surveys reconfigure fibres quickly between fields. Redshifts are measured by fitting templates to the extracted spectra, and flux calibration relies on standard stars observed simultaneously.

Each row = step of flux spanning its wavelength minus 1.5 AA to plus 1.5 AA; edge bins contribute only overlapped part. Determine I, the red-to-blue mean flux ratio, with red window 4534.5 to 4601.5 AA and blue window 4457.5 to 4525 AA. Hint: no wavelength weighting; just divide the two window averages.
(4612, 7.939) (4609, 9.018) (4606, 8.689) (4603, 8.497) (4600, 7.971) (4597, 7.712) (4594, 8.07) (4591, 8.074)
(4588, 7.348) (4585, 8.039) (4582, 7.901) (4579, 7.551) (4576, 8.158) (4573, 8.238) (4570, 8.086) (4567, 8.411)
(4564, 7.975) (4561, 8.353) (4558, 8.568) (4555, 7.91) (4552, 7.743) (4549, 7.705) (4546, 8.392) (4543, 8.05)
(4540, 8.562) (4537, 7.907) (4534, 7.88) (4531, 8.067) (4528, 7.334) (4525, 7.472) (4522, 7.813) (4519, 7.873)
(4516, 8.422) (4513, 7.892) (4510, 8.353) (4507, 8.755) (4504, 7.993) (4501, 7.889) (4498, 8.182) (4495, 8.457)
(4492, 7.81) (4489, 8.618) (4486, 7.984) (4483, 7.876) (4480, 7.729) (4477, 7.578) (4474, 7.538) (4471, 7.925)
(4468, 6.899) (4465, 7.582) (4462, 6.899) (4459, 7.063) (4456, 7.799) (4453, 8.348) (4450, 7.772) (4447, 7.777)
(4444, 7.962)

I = 1.02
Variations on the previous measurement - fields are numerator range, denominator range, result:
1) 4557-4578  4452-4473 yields 1.10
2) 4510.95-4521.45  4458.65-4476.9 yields 1.10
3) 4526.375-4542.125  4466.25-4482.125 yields 1.05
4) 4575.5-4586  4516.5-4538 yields 1.01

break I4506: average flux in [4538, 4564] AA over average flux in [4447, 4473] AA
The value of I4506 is 1.1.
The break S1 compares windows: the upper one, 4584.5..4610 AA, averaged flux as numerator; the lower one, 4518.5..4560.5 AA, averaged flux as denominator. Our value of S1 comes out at 1.02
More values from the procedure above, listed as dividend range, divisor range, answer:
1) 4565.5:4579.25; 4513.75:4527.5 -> 1.04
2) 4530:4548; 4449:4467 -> 1.08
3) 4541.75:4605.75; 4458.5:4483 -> 1.08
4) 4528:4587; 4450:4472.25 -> 1.07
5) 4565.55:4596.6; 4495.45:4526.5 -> 0.99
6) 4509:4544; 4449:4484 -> 1.05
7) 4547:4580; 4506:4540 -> 1.01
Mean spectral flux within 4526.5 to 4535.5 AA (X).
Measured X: 7.76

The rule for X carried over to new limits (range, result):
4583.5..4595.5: 7.88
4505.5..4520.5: 8.26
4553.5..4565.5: 8.2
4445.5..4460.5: 7.75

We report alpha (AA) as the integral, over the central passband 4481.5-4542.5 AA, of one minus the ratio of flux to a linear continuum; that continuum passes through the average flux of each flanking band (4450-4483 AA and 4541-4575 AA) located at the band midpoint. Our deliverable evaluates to -1.6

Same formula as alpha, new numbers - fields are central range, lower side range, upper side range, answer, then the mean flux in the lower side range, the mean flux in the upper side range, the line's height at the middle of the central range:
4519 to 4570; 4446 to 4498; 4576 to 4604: -1.01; 7.76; 7.91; 7.85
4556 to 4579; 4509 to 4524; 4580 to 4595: -0.83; 8.04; 7.87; 7.92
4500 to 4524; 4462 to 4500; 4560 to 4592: -0.73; 7.81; 8.01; 7.87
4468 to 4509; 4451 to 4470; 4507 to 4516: -0.42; 7.45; 8.28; 7.91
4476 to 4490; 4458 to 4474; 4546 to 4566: -0.93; 7.3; 8.08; 7.45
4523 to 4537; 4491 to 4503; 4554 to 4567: 0.77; 8.09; 8.24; 8.17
